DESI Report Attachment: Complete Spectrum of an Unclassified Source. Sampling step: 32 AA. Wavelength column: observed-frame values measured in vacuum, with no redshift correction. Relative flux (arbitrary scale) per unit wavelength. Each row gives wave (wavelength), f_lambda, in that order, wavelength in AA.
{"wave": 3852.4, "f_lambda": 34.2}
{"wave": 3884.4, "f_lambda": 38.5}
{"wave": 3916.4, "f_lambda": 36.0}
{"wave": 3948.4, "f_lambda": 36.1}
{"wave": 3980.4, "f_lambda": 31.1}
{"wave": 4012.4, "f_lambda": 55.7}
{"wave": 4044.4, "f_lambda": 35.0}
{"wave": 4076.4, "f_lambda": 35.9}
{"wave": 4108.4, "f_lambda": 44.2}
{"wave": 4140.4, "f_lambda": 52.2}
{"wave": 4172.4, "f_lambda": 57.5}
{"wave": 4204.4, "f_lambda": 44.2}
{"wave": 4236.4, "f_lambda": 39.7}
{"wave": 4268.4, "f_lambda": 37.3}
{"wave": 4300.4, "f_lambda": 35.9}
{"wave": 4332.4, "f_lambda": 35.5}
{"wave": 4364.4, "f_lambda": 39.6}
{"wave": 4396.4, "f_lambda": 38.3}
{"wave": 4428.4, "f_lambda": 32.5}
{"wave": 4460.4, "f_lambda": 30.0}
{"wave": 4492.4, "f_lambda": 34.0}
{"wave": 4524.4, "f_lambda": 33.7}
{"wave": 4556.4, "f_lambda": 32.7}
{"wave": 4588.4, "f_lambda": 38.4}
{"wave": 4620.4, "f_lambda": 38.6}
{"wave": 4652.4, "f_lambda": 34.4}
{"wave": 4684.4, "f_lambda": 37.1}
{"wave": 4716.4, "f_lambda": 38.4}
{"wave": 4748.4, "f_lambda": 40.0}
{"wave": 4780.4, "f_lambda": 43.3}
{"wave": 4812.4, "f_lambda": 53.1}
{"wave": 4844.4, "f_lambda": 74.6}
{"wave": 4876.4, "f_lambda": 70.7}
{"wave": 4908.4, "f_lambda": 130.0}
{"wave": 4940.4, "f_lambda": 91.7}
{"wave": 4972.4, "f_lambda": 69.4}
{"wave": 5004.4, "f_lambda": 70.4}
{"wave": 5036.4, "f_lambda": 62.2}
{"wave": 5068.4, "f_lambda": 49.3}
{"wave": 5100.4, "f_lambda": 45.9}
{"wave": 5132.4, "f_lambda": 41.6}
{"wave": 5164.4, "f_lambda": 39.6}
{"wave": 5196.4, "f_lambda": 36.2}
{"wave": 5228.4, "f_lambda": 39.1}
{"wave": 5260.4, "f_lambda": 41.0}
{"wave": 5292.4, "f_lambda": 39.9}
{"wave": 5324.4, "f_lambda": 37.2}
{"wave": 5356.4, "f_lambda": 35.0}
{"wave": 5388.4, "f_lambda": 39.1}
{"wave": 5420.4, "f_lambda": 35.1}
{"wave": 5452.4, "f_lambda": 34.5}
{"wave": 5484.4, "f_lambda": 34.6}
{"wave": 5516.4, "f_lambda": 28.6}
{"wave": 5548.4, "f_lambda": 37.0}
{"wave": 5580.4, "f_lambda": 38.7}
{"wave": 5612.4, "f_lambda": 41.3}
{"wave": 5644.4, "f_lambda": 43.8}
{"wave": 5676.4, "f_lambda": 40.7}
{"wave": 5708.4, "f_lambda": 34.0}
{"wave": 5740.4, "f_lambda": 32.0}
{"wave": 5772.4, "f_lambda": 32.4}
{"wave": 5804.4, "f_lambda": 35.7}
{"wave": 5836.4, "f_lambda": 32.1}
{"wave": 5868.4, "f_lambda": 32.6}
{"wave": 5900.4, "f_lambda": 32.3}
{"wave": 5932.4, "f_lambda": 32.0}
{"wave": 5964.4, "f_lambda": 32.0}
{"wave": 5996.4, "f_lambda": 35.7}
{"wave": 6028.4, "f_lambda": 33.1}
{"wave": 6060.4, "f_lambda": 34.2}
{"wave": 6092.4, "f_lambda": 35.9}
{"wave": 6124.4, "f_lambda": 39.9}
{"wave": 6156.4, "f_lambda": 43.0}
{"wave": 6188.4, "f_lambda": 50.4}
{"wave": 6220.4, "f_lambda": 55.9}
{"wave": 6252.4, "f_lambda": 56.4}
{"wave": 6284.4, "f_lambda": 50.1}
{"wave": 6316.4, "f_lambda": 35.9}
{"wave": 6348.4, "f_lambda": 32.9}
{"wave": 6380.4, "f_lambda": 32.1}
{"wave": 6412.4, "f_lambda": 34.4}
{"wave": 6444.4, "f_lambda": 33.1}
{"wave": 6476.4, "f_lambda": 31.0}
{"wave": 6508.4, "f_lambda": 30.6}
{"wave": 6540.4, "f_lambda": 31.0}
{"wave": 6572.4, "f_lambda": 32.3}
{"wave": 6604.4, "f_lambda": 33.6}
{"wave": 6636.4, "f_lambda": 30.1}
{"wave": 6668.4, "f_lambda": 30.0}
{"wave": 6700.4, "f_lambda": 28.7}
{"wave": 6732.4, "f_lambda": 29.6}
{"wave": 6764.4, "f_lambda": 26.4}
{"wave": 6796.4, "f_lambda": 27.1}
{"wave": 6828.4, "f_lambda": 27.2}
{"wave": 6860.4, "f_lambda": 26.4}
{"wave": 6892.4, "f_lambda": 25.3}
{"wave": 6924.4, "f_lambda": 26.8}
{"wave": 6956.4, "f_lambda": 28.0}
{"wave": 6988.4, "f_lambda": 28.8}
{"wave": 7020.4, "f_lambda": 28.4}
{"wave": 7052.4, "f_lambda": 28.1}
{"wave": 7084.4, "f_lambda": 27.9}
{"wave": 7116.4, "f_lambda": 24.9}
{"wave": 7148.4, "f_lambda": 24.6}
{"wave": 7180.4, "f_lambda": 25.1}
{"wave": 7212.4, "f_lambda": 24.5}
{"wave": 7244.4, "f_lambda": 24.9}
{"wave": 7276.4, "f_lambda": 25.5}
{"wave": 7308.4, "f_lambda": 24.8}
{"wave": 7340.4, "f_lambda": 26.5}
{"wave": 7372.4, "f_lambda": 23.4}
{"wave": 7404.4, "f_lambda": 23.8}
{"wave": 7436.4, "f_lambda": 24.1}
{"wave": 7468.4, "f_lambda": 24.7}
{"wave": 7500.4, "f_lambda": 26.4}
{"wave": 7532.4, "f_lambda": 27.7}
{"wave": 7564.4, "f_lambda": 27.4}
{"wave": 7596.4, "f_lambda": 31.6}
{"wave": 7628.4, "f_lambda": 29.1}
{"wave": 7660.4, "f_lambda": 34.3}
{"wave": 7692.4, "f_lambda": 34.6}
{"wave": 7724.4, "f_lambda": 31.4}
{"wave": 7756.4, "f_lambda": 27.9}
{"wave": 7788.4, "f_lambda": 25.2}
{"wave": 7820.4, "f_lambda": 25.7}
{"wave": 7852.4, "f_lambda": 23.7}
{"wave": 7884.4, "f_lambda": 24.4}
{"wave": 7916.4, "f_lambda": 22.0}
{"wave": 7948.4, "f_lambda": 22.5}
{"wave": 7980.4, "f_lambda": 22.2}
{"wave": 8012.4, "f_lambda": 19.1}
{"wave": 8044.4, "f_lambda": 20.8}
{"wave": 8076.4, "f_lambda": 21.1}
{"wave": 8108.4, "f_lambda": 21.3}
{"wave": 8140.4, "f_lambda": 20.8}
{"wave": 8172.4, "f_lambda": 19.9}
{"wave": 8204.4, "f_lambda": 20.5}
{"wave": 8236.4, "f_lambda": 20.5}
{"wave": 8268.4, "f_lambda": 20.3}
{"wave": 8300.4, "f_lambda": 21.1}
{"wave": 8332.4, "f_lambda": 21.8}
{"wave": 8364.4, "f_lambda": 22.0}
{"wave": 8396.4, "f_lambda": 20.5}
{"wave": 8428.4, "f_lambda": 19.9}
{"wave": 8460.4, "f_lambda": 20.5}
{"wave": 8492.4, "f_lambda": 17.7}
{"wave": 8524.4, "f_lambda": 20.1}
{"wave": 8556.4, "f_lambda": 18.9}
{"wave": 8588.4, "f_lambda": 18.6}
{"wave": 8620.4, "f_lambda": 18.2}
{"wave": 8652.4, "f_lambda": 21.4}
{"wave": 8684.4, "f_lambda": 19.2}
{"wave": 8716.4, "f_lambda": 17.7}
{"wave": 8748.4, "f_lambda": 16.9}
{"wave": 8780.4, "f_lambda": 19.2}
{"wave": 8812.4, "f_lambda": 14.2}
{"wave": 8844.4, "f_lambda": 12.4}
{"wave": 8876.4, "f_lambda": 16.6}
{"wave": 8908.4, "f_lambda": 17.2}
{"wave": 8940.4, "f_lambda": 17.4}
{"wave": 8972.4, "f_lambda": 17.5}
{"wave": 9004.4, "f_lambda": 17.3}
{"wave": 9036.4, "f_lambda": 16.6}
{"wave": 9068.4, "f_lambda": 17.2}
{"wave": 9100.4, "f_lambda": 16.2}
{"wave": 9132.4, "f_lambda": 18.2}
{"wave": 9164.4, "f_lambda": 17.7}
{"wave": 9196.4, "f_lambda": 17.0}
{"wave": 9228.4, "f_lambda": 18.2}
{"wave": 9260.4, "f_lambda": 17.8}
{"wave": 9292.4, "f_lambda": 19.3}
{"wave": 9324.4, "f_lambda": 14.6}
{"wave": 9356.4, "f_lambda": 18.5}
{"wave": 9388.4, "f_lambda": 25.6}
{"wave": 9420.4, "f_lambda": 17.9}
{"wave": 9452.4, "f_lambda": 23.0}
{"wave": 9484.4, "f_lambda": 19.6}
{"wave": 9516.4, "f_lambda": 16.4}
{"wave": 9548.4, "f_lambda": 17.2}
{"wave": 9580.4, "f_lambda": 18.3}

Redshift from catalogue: 3.03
